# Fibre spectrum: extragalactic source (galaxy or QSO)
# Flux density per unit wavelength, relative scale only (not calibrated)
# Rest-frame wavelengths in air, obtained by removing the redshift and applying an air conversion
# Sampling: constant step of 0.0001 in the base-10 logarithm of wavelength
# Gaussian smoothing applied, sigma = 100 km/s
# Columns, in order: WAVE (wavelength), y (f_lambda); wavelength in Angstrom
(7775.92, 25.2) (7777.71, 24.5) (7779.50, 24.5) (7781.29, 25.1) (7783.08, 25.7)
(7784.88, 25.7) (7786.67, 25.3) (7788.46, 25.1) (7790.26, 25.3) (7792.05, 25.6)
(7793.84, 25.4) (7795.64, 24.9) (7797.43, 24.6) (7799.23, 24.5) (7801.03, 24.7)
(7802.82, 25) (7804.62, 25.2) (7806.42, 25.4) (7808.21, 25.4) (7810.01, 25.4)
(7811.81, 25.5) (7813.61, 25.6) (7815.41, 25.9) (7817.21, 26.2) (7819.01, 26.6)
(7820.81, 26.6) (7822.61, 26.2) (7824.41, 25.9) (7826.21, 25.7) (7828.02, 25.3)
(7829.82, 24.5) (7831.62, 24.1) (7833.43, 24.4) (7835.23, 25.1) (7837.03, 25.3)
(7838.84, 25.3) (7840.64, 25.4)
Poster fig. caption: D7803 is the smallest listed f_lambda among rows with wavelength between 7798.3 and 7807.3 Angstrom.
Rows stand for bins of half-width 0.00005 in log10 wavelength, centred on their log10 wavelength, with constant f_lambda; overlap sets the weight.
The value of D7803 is 24.5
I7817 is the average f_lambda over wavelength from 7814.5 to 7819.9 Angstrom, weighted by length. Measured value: 26.2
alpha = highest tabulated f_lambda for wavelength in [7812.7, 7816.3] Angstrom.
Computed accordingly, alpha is 25.9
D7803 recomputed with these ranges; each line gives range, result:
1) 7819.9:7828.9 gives 25.3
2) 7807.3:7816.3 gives 25.4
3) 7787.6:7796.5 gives 24.9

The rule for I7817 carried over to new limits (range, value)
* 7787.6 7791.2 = 25.2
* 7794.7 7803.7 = 24.7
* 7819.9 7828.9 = 25.9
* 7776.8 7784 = 24.9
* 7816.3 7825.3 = 26.3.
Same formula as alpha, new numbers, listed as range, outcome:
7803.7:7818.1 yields 26.2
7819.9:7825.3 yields 26.6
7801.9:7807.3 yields 25.4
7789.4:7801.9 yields 25.6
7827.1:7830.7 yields 25.3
